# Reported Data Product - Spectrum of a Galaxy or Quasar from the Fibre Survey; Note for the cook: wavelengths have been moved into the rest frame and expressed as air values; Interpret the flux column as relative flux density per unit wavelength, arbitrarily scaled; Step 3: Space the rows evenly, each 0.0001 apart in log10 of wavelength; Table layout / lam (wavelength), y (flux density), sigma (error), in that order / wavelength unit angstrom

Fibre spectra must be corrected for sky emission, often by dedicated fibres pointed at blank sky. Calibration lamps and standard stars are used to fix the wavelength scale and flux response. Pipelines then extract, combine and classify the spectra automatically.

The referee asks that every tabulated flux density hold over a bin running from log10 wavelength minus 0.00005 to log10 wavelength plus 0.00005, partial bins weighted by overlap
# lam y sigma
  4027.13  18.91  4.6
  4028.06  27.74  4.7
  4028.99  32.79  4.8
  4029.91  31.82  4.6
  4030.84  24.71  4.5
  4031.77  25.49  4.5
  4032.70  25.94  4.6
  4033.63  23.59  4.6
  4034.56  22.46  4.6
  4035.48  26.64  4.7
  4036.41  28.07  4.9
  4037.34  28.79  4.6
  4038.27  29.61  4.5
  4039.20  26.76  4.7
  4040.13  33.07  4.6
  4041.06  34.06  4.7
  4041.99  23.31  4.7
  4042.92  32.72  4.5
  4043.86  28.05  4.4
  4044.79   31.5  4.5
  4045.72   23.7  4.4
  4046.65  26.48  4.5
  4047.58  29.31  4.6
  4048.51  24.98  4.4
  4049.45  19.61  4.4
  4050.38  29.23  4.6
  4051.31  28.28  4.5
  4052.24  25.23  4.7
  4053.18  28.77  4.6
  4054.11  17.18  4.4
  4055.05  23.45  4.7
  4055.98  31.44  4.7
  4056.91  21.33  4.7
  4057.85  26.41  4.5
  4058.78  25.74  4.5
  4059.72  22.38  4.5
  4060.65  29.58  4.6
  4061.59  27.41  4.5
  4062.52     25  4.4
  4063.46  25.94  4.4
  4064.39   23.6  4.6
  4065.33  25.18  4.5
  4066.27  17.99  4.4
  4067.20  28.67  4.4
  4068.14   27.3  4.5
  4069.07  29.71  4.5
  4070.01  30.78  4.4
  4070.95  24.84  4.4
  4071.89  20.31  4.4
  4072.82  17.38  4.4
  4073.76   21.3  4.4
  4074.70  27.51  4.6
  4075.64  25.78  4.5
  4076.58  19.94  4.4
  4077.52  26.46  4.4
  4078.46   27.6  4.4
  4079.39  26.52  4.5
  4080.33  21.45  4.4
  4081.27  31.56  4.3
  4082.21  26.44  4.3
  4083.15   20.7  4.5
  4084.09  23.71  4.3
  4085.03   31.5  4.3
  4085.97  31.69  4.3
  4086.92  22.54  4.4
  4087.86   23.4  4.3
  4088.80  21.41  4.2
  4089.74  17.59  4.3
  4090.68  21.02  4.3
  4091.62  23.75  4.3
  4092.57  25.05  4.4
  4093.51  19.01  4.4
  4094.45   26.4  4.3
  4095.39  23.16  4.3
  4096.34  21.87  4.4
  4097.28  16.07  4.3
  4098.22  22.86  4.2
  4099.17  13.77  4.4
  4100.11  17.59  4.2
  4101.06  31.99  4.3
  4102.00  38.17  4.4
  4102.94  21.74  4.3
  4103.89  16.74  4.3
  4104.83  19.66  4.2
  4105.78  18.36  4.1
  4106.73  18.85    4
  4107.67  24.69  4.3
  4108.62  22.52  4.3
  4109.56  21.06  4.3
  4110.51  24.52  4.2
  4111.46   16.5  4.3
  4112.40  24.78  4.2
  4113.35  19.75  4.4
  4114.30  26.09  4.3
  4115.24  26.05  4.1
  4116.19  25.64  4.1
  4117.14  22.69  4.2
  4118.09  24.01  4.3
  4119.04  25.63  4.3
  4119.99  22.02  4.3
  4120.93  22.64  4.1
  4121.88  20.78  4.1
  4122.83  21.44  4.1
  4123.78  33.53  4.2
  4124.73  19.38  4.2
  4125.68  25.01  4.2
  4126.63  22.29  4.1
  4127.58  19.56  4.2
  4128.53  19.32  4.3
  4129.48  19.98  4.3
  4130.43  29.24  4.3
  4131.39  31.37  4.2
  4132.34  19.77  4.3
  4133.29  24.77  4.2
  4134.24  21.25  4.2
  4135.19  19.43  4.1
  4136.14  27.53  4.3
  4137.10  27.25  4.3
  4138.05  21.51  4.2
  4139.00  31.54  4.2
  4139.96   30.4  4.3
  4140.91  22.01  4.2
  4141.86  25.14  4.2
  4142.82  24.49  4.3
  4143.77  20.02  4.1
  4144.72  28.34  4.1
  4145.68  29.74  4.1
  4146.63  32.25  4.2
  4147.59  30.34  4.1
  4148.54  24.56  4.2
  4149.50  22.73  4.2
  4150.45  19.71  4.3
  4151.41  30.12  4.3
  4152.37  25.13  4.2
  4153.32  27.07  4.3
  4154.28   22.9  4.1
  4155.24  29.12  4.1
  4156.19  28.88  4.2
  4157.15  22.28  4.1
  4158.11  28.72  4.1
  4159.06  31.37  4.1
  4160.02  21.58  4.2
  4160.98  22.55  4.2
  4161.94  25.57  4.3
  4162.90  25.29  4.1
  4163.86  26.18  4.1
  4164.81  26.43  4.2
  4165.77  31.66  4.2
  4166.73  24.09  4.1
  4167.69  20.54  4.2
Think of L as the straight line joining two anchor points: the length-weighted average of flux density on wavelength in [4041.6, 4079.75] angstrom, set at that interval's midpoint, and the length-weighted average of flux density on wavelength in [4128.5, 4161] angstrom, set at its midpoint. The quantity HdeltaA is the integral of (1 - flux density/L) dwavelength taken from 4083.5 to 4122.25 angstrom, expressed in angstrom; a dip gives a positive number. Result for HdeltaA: 4.1 angstrom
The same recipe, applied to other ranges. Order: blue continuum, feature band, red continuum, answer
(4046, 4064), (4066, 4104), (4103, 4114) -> -1.9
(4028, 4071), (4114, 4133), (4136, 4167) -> 1.9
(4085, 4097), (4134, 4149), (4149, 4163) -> -0.6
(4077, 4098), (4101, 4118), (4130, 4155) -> 1.1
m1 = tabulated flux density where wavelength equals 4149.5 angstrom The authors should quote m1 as 22.73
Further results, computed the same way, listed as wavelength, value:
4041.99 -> 23.31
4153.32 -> 27.07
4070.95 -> 24.84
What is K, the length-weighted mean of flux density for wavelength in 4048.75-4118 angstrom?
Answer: 24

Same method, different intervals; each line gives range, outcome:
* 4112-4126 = 23.9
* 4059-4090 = 25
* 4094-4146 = 23.5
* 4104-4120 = 22.4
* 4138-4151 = 26.1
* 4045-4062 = 25.7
